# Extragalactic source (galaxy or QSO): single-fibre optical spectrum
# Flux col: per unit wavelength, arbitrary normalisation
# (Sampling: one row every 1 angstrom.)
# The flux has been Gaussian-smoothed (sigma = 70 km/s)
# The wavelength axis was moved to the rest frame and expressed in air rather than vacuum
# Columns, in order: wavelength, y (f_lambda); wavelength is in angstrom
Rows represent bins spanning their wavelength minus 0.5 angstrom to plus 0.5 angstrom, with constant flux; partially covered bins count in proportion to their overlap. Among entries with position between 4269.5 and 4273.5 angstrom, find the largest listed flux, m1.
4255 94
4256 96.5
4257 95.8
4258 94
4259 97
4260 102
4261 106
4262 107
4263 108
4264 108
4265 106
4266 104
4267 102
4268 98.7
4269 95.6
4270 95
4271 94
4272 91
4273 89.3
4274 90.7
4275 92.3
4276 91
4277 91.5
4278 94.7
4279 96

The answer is 95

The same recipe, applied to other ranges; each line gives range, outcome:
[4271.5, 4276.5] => 92.3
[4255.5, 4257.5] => 96.5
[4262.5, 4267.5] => 108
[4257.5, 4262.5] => 107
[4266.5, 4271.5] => 102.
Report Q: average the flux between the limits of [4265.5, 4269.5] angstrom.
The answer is 100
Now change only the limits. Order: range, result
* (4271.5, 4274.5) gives 90.3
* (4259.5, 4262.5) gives 105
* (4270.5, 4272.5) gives 92.5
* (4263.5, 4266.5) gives 106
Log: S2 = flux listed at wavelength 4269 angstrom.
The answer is 95.6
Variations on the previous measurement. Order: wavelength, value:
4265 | 106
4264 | 108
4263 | 108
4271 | 94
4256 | 96.5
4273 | 89.3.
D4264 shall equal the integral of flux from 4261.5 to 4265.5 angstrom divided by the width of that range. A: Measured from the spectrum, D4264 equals 107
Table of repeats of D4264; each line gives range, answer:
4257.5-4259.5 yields 95.5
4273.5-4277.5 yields 91.4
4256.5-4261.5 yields 99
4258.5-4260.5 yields 99.5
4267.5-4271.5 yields 95.8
